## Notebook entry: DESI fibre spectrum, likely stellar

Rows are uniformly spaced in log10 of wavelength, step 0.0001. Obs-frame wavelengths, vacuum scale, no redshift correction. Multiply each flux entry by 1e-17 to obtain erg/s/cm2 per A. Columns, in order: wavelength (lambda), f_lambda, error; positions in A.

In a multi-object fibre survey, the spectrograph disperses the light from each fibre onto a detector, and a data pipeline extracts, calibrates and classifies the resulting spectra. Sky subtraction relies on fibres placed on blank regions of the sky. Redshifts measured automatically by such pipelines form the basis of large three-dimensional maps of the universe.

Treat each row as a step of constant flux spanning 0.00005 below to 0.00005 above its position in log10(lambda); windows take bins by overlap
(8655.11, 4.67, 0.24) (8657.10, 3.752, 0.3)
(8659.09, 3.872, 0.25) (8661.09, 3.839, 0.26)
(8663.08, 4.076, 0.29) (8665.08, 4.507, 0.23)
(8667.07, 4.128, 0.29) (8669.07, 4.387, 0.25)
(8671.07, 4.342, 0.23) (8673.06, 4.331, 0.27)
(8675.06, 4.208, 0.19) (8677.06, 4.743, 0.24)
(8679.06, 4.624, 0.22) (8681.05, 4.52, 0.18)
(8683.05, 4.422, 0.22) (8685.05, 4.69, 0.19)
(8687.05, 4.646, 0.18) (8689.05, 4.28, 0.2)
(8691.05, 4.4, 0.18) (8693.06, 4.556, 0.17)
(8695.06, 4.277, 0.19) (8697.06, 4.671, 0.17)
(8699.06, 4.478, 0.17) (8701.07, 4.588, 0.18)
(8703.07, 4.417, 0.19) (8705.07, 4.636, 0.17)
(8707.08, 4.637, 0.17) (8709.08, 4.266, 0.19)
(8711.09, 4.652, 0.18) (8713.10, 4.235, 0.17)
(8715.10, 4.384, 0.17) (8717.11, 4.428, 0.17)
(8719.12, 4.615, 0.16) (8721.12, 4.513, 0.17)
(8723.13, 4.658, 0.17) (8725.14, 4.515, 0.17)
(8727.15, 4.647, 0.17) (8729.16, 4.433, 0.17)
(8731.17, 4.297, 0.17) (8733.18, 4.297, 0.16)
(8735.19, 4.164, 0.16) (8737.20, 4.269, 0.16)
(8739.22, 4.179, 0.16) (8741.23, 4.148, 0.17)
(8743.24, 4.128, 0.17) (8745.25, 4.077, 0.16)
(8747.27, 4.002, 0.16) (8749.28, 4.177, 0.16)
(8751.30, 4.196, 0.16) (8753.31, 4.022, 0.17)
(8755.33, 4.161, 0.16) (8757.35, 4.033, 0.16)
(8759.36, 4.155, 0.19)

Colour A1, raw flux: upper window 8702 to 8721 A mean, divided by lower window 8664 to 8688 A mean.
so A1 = 1.0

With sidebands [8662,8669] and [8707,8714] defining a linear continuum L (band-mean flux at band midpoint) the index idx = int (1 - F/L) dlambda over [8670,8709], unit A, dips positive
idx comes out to -1.3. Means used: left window 4.25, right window 4.42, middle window 4.49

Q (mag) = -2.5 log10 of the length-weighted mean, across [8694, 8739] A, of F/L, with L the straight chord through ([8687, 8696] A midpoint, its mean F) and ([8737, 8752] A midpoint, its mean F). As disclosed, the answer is -0.04 mag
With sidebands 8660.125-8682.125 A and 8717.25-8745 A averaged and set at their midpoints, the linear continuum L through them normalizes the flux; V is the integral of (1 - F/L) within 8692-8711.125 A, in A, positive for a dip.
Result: -0.7 A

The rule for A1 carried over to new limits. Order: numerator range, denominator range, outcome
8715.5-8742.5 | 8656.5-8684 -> 1.03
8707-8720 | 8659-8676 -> 1.06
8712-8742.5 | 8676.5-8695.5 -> 0.97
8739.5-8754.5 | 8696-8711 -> 0.91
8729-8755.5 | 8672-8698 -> 0.93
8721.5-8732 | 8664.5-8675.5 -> 1.05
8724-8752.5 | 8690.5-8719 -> 0.95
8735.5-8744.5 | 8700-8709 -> 0.92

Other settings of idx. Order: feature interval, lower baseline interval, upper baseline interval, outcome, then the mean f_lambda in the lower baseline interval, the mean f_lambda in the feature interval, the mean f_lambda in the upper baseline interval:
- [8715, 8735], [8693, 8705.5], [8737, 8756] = -0.77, 4.51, 4.47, 4.13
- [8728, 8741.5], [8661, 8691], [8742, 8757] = -0.33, 4.4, 4.26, 4.11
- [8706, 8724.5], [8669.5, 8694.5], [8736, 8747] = -0.85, 4.47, 4.49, 4.15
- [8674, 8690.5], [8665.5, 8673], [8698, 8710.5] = -0.48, 4.31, 4.51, 4.51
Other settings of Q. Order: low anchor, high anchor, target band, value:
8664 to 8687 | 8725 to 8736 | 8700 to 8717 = -0.01 mag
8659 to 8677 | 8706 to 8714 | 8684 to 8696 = -0.03 mag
